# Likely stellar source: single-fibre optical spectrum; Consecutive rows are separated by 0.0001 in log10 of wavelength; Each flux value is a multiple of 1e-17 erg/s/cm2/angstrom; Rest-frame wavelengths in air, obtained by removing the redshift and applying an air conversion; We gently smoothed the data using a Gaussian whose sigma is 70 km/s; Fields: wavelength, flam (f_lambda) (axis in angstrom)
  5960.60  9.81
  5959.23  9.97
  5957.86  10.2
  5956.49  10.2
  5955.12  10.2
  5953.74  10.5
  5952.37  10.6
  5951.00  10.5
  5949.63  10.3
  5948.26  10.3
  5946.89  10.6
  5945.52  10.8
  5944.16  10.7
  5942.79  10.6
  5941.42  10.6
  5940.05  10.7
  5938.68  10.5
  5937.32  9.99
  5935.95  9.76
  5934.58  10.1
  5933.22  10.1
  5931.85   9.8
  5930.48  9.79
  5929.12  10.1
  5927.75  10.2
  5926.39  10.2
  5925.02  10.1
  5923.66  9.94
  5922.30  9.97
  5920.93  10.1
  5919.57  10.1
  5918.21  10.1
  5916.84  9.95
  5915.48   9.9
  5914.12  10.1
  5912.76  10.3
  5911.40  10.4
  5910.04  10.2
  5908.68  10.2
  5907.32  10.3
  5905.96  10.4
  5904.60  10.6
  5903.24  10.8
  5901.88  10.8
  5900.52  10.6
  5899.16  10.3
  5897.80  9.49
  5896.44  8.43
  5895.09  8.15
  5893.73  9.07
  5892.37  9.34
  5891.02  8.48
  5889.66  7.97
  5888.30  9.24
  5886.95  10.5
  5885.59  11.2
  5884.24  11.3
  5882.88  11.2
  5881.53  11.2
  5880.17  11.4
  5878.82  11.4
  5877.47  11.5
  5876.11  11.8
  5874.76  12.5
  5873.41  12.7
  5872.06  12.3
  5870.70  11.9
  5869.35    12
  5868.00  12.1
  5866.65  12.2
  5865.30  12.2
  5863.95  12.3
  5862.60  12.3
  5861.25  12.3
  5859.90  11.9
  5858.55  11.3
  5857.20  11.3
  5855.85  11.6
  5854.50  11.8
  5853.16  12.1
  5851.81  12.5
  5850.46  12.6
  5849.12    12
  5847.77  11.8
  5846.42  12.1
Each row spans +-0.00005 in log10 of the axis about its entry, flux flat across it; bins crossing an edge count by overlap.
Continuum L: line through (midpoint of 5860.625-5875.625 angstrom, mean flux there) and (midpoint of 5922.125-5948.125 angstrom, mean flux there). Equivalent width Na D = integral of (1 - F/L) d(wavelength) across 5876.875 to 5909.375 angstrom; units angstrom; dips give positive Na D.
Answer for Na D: 3.8 angstrom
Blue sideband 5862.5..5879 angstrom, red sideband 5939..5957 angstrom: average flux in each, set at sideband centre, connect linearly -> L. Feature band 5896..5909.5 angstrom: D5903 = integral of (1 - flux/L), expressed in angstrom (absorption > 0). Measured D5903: 1.4 angstrom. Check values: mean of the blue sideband 12.1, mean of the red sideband 10.5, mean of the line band 10.2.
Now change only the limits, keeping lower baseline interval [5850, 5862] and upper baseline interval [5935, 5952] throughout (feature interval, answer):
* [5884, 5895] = 1.81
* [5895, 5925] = 2.50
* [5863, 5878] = -0.60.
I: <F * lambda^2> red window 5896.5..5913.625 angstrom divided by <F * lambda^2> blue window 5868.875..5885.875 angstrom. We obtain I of 0.89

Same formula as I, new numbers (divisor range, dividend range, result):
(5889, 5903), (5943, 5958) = 1.14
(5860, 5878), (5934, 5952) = 0.88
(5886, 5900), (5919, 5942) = 1.12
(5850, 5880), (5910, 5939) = 0.86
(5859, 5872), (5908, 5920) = 0.85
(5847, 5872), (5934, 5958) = 0.89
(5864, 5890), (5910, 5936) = 0.89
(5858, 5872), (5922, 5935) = 0.85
